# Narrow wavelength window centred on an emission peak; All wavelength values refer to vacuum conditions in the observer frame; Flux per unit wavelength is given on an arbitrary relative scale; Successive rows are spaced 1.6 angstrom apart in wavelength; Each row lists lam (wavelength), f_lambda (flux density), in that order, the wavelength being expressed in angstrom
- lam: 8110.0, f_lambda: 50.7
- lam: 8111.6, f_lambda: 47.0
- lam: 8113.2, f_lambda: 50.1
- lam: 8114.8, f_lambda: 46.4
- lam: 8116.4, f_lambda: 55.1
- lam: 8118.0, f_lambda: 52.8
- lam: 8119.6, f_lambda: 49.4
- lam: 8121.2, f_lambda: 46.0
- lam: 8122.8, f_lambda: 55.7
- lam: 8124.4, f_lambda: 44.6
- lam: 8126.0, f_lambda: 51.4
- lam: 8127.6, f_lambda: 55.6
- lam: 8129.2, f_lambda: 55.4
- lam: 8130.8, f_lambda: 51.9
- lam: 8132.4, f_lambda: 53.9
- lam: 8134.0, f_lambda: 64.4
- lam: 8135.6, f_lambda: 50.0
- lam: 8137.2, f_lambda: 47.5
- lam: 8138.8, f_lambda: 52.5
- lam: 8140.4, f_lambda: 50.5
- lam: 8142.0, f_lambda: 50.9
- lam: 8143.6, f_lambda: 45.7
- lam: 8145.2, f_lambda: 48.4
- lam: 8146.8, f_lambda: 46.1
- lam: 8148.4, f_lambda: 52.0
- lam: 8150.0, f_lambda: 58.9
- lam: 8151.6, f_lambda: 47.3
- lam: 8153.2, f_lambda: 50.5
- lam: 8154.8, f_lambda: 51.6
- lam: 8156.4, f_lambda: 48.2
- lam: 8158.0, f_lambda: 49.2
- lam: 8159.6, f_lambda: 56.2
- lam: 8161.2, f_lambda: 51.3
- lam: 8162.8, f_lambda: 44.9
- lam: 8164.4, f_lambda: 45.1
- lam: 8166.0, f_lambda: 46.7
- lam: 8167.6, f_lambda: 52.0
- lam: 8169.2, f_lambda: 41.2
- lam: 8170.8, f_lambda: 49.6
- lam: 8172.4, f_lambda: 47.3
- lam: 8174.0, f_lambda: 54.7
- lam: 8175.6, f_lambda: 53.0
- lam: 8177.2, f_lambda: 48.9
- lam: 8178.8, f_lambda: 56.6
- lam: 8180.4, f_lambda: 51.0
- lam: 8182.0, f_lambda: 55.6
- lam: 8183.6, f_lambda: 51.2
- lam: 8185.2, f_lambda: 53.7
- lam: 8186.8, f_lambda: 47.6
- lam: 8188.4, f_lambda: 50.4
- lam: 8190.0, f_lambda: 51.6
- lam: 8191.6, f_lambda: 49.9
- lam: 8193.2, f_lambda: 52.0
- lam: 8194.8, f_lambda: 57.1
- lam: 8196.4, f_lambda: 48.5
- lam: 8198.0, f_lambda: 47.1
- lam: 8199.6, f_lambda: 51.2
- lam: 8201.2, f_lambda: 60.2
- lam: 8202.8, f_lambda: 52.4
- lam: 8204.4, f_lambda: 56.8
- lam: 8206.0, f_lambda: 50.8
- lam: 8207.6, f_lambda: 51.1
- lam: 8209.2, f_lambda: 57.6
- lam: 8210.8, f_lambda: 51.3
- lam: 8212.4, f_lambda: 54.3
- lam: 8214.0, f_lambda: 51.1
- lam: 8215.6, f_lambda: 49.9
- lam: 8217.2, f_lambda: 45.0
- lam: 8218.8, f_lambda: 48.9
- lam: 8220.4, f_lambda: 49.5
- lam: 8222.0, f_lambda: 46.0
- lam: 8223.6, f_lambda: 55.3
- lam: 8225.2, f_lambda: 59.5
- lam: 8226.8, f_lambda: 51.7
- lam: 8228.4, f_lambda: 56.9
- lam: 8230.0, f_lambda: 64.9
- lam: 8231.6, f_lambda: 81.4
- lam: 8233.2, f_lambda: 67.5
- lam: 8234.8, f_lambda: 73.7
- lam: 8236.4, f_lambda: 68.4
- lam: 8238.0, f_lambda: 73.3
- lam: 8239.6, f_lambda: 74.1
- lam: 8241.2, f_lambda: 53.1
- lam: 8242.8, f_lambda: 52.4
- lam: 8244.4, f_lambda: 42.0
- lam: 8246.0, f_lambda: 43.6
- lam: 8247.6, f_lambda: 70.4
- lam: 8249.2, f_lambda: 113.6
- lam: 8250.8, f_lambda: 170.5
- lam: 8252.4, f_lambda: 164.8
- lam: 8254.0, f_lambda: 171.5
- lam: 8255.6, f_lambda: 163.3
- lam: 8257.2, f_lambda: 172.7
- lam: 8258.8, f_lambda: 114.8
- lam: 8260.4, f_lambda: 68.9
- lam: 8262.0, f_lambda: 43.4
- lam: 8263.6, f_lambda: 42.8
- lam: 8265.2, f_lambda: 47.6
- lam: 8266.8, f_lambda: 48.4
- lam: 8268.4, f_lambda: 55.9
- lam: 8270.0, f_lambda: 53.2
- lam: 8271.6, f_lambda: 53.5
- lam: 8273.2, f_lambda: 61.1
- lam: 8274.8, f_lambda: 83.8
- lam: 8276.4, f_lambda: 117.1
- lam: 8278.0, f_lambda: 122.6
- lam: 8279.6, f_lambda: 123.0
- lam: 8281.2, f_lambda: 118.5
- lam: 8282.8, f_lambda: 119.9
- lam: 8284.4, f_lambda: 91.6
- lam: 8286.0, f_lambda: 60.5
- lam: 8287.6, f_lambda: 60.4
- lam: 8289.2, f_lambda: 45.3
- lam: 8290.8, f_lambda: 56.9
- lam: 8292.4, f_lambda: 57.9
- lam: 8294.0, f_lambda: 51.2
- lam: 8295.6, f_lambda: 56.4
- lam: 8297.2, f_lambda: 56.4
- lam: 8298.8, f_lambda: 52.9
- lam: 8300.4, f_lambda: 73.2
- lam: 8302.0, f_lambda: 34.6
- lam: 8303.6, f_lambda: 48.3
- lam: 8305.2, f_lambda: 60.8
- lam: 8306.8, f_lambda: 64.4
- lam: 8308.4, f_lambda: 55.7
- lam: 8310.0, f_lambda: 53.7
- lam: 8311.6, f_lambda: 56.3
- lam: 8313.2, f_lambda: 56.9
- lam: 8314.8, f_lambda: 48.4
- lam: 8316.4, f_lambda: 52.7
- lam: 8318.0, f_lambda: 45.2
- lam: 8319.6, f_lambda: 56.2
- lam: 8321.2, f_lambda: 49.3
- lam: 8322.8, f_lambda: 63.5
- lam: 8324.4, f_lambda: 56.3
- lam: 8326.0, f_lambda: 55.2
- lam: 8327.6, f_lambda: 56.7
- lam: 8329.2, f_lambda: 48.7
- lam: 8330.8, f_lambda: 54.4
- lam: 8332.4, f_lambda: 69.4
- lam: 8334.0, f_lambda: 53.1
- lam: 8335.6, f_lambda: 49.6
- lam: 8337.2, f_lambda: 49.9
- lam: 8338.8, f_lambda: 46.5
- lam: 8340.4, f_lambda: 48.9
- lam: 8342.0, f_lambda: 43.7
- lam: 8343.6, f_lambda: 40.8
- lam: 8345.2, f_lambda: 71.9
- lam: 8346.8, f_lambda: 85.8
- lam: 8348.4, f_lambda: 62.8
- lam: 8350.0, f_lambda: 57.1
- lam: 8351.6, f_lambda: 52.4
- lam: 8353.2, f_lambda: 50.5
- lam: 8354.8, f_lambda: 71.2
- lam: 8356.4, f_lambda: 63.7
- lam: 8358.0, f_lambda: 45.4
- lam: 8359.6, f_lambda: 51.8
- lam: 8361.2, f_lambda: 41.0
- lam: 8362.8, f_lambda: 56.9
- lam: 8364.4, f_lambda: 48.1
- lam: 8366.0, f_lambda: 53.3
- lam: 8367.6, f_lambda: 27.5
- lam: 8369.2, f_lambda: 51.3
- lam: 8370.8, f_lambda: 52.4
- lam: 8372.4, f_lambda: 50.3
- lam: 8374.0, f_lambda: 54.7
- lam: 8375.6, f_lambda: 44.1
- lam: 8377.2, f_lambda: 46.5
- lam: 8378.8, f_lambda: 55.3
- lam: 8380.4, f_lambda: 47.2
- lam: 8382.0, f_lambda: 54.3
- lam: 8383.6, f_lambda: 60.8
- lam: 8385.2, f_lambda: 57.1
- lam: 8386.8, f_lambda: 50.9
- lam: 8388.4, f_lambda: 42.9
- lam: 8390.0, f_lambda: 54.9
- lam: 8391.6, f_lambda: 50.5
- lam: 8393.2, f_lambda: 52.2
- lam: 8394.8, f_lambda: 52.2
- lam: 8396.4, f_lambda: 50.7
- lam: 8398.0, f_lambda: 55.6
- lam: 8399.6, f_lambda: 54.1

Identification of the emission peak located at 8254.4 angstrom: H-alpha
